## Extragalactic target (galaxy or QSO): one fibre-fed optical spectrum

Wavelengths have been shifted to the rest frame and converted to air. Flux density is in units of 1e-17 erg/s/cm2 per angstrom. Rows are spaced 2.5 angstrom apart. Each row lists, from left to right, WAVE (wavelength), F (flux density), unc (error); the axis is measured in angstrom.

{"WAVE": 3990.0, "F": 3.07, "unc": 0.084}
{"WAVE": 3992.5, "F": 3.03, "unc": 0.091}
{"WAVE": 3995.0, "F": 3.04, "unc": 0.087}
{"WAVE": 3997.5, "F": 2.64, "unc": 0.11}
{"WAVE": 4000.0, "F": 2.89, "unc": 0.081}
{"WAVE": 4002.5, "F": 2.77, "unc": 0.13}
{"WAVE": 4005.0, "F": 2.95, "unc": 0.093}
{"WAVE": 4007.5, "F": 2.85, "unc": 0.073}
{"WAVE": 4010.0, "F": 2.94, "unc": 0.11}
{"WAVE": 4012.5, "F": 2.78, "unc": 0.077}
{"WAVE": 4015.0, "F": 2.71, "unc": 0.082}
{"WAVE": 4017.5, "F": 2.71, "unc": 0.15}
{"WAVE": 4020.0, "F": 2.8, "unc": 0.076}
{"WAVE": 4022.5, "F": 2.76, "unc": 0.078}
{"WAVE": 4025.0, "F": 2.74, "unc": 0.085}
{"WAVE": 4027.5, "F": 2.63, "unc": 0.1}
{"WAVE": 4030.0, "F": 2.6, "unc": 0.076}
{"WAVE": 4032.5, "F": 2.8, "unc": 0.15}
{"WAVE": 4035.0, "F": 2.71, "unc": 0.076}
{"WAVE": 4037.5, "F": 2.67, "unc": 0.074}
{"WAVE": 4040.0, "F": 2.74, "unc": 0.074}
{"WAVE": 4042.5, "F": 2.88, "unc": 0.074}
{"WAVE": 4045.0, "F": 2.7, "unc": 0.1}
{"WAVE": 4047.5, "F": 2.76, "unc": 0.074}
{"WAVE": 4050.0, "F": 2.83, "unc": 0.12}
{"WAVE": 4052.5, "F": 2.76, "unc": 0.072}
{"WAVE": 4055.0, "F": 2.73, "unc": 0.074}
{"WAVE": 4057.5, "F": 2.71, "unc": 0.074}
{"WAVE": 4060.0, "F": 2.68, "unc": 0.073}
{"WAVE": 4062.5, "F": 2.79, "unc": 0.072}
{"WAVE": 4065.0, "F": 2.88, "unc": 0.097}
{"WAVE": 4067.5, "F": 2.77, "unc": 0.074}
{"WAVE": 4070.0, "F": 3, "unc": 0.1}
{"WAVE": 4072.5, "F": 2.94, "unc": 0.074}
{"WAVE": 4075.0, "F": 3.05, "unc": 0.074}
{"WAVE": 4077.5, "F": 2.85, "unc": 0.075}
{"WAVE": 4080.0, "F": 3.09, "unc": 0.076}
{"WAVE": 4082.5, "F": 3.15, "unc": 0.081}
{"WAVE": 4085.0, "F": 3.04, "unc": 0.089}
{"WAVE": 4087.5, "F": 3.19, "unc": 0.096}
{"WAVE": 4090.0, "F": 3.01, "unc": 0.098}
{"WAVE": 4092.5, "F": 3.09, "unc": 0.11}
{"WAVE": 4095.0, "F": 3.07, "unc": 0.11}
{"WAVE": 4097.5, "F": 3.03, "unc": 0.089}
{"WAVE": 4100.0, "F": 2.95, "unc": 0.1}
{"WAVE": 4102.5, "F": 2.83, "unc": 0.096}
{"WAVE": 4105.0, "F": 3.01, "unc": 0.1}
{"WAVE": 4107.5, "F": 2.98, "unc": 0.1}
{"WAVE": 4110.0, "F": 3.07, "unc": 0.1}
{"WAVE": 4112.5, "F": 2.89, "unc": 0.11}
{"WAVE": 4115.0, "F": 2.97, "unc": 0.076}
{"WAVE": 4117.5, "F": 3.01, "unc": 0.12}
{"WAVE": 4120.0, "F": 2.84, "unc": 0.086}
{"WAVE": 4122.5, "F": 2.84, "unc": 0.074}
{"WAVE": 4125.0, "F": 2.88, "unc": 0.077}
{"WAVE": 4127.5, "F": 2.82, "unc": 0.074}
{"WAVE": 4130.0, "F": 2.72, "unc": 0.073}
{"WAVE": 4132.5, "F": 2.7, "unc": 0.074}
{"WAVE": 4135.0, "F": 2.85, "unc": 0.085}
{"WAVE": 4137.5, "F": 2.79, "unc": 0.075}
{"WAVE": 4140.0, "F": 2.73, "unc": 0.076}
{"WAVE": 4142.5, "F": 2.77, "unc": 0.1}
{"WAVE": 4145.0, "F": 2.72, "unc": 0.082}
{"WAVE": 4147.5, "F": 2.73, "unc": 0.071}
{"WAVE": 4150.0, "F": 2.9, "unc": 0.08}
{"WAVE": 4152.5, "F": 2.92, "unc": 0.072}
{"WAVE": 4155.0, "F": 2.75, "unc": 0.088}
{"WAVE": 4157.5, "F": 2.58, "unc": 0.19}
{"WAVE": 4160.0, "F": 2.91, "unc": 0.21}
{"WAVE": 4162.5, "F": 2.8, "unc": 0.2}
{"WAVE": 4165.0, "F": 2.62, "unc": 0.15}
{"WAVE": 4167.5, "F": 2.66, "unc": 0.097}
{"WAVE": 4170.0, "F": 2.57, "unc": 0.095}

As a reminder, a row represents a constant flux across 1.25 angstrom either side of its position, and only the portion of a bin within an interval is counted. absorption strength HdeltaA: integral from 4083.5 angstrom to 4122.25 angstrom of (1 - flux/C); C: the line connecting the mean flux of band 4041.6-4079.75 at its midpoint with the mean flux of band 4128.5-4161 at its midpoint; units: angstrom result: -2.7 angstrom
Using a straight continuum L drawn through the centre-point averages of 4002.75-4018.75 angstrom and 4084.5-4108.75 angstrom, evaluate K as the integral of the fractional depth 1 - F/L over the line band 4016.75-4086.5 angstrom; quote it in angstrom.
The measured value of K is 2.4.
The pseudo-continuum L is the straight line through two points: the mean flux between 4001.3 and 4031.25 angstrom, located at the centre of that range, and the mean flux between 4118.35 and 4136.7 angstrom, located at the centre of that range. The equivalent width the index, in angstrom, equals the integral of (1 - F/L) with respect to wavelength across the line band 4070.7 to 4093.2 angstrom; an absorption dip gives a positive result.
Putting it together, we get -2.0 angstrom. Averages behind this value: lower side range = 2.77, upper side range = 2.81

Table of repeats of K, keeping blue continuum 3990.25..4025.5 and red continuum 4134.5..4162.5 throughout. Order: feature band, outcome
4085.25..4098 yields -1.23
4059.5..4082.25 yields -0.80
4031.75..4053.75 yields 0.50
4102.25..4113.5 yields -0.68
